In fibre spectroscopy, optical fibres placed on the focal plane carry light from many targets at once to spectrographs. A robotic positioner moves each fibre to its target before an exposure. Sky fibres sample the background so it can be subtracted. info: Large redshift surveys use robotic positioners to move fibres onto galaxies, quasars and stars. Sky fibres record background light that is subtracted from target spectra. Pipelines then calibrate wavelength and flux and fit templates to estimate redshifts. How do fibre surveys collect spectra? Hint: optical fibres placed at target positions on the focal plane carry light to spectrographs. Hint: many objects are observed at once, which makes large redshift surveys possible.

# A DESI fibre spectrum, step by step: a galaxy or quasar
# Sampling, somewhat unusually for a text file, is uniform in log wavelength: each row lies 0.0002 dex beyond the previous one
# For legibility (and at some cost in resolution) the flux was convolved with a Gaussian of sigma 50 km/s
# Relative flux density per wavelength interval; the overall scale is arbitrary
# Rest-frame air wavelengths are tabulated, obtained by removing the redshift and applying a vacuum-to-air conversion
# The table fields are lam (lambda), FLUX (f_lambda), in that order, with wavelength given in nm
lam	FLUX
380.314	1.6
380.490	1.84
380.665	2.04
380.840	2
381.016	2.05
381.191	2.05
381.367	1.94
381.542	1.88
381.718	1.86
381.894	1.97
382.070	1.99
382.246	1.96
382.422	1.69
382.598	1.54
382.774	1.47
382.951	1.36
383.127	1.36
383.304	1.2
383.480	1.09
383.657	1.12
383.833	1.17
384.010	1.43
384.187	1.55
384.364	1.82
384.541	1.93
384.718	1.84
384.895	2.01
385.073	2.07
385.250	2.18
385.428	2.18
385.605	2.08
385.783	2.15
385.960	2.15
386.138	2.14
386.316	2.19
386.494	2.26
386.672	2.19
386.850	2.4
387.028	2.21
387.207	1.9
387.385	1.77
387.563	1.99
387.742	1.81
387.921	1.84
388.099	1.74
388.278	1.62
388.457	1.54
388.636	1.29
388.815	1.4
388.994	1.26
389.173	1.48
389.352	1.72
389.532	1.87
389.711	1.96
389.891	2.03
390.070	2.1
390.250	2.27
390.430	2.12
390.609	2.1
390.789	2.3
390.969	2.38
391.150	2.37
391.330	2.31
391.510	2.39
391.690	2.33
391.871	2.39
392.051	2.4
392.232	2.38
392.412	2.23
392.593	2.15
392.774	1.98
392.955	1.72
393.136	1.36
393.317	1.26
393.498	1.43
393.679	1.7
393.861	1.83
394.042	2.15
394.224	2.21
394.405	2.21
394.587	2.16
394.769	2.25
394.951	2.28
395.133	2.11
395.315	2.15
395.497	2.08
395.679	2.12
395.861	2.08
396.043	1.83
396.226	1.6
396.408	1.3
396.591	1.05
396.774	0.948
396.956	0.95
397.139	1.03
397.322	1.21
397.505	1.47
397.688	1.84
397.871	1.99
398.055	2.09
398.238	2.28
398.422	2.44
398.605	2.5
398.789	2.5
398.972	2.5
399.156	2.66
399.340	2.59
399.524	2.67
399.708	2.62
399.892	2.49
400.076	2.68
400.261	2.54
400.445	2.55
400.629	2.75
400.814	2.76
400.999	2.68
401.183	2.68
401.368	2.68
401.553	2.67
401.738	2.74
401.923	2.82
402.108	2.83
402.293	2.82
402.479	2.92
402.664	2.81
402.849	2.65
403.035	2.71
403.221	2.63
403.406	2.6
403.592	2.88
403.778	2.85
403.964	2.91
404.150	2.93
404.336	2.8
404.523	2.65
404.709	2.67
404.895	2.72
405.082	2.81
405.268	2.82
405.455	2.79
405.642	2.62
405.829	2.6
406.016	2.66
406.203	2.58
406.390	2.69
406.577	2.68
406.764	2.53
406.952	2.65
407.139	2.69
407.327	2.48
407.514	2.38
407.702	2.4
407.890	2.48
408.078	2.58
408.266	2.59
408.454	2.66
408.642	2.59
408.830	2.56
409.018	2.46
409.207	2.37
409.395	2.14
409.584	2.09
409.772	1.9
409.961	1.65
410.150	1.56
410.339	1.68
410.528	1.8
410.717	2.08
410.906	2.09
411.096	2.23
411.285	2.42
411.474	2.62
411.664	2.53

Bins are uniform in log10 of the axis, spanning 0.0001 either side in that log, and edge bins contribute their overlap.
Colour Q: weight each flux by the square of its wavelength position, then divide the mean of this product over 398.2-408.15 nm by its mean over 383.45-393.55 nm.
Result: 1.49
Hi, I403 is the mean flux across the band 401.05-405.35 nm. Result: 2.76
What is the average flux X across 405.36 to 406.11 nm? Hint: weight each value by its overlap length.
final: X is 2.66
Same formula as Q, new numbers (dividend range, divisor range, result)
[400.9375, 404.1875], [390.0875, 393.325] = 1.36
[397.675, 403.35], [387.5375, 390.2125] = 1.61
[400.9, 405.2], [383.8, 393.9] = 1.52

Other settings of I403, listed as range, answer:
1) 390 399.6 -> 2.01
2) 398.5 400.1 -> 2.57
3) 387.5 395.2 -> 1.96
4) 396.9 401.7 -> 2.32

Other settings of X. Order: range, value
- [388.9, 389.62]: 1.58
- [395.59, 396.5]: 1.79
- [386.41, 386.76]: 2.22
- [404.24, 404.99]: 2.71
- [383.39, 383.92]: 1.13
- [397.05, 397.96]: 1.51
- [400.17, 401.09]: 2.66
